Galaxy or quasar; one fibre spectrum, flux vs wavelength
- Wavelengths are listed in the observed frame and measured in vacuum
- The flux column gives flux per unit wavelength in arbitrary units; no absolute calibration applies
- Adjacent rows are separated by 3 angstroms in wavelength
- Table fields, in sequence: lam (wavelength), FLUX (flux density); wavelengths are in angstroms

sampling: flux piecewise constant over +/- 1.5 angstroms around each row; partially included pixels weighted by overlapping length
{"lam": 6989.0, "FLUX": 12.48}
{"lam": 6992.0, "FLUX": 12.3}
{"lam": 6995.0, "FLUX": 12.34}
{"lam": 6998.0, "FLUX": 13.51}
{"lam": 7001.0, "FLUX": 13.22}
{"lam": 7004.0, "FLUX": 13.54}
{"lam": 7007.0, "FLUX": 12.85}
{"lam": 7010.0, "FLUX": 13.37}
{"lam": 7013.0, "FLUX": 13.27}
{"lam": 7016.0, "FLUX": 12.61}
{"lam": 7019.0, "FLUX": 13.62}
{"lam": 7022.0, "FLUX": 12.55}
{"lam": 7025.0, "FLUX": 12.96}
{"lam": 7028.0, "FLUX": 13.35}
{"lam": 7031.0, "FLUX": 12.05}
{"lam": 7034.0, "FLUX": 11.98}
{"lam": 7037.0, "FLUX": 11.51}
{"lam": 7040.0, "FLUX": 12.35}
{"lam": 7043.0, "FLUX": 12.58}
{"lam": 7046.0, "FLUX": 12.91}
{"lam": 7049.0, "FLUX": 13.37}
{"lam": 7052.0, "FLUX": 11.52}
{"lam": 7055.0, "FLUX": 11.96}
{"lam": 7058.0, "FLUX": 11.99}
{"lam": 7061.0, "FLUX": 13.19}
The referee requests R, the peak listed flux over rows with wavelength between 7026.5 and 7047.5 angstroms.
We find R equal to 13.35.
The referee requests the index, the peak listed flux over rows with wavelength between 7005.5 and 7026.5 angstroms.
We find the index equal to 13.62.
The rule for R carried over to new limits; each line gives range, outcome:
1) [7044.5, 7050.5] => 13.37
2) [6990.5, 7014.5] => 13.54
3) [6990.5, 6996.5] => 12.34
